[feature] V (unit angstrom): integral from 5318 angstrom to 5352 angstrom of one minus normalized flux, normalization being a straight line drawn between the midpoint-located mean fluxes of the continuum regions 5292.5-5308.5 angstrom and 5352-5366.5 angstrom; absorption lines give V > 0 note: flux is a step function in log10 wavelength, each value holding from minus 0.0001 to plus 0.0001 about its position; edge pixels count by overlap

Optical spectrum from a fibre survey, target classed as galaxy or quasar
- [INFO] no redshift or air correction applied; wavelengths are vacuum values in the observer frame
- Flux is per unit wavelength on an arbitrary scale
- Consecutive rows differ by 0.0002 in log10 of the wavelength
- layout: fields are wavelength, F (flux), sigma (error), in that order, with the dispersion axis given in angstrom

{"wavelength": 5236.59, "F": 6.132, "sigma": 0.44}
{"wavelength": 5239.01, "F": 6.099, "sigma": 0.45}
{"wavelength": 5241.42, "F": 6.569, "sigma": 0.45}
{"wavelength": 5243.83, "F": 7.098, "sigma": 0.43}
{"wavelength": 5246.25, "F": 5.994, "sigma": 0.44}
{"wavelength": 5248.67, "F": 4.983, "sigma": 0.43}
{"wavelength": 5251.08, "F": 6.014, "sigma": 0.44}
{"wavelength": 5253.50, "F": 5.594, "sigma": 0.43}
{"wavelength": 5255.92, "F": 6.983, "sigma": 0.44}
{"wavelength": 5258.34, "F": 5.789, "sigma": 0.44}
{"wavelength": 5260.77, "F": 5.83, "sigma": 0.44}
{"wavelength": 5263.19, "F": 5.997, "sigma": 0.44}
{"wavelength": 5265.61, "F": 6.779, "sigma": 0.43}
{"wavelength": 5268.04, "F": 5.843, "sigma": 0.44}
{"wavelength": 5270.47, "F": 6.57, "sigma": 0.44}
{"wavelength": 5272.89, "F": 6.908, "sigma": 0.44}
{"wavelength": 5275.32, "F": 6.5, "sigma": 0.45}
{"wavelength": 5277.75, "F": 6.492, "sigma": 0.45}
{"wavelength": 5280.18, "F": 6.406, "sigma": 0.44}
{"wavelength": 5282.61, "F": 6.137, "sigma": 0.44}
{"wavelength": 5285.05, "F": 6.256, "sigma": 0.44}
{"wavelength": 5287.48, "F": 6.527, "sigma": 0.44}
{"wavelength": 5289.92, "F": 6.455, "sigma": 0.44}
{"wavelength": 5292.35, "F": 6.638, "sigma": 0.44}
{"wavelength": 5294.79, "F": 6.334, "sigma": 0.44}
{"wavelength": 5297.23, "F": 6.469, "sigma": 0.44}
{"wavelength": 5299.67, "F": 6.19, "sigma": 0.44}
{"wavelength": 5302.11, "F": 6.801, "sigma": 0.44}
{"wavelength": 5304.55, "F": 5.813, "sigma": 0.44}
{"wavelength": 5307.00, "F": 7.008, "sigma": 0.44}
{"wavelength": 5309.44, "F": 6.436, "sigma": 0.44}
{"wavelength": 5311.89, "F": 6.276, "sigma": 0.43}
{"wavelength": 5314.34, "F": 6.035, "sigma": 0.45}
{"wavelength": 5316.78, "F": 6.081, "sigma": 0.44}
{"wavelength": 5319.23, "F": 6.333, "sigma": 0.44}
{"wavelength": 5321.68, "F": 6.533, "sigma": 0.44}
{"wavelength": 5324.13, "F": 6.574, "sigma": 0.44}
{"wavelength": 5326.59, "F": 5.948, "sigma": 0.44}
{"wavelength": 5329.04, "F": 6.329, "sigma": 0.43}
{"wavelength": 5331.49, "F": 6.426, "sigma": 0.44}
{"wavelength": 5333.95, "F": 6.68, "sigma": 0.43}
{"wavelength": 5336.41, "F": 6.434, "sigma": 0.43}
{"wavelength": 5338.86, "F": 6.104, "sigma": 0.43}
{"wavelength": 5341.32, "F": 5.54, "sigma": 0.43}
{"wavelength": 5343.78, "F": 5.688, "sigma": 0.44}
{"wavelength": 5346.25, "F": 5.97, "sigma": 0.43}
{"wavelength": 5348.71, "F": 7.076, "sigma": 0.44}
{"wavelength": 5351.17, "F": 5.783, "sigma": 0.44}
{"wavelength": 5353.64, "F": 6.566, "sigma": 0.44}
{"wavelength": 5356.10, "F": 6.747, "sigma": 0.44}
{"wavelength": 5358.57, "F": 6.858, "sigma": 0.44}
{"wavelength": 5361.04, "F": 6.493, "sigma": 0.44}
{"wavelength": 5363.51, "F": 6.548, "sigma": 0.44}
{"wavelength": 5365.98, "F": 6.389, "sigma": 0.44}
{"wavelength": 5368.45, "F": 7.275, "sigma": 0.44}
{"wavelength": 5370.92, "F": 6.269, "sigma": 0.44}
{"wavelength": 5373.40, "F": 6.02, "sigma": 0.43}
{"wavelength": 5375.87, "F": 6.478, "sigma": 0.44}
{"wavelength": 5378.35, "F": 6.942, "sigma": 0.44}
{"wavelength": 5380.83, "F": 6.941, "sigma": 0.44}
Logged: 1.46 angstrom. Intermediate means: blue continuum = 6.45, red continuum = 6.59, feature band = 6.25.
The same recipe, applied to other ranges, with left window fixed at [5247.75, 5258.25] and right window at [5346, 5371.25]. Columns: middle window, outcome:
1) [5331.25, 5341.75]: 0.3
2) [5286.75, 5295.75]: -0.5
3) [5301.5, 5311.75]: -0.4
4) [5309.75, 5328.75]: 0.2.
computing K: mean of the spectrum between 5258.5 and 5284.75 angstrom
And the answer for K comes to 6.32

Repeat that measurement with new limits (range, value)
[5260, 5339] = 6.38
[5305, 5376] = 6.37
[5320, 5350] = 6.27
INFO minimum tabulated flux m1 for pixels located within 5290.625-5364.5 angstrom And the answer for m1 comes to 5.54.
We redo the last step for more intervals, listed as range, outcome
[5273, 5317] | 5.813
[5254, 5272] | 5.789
